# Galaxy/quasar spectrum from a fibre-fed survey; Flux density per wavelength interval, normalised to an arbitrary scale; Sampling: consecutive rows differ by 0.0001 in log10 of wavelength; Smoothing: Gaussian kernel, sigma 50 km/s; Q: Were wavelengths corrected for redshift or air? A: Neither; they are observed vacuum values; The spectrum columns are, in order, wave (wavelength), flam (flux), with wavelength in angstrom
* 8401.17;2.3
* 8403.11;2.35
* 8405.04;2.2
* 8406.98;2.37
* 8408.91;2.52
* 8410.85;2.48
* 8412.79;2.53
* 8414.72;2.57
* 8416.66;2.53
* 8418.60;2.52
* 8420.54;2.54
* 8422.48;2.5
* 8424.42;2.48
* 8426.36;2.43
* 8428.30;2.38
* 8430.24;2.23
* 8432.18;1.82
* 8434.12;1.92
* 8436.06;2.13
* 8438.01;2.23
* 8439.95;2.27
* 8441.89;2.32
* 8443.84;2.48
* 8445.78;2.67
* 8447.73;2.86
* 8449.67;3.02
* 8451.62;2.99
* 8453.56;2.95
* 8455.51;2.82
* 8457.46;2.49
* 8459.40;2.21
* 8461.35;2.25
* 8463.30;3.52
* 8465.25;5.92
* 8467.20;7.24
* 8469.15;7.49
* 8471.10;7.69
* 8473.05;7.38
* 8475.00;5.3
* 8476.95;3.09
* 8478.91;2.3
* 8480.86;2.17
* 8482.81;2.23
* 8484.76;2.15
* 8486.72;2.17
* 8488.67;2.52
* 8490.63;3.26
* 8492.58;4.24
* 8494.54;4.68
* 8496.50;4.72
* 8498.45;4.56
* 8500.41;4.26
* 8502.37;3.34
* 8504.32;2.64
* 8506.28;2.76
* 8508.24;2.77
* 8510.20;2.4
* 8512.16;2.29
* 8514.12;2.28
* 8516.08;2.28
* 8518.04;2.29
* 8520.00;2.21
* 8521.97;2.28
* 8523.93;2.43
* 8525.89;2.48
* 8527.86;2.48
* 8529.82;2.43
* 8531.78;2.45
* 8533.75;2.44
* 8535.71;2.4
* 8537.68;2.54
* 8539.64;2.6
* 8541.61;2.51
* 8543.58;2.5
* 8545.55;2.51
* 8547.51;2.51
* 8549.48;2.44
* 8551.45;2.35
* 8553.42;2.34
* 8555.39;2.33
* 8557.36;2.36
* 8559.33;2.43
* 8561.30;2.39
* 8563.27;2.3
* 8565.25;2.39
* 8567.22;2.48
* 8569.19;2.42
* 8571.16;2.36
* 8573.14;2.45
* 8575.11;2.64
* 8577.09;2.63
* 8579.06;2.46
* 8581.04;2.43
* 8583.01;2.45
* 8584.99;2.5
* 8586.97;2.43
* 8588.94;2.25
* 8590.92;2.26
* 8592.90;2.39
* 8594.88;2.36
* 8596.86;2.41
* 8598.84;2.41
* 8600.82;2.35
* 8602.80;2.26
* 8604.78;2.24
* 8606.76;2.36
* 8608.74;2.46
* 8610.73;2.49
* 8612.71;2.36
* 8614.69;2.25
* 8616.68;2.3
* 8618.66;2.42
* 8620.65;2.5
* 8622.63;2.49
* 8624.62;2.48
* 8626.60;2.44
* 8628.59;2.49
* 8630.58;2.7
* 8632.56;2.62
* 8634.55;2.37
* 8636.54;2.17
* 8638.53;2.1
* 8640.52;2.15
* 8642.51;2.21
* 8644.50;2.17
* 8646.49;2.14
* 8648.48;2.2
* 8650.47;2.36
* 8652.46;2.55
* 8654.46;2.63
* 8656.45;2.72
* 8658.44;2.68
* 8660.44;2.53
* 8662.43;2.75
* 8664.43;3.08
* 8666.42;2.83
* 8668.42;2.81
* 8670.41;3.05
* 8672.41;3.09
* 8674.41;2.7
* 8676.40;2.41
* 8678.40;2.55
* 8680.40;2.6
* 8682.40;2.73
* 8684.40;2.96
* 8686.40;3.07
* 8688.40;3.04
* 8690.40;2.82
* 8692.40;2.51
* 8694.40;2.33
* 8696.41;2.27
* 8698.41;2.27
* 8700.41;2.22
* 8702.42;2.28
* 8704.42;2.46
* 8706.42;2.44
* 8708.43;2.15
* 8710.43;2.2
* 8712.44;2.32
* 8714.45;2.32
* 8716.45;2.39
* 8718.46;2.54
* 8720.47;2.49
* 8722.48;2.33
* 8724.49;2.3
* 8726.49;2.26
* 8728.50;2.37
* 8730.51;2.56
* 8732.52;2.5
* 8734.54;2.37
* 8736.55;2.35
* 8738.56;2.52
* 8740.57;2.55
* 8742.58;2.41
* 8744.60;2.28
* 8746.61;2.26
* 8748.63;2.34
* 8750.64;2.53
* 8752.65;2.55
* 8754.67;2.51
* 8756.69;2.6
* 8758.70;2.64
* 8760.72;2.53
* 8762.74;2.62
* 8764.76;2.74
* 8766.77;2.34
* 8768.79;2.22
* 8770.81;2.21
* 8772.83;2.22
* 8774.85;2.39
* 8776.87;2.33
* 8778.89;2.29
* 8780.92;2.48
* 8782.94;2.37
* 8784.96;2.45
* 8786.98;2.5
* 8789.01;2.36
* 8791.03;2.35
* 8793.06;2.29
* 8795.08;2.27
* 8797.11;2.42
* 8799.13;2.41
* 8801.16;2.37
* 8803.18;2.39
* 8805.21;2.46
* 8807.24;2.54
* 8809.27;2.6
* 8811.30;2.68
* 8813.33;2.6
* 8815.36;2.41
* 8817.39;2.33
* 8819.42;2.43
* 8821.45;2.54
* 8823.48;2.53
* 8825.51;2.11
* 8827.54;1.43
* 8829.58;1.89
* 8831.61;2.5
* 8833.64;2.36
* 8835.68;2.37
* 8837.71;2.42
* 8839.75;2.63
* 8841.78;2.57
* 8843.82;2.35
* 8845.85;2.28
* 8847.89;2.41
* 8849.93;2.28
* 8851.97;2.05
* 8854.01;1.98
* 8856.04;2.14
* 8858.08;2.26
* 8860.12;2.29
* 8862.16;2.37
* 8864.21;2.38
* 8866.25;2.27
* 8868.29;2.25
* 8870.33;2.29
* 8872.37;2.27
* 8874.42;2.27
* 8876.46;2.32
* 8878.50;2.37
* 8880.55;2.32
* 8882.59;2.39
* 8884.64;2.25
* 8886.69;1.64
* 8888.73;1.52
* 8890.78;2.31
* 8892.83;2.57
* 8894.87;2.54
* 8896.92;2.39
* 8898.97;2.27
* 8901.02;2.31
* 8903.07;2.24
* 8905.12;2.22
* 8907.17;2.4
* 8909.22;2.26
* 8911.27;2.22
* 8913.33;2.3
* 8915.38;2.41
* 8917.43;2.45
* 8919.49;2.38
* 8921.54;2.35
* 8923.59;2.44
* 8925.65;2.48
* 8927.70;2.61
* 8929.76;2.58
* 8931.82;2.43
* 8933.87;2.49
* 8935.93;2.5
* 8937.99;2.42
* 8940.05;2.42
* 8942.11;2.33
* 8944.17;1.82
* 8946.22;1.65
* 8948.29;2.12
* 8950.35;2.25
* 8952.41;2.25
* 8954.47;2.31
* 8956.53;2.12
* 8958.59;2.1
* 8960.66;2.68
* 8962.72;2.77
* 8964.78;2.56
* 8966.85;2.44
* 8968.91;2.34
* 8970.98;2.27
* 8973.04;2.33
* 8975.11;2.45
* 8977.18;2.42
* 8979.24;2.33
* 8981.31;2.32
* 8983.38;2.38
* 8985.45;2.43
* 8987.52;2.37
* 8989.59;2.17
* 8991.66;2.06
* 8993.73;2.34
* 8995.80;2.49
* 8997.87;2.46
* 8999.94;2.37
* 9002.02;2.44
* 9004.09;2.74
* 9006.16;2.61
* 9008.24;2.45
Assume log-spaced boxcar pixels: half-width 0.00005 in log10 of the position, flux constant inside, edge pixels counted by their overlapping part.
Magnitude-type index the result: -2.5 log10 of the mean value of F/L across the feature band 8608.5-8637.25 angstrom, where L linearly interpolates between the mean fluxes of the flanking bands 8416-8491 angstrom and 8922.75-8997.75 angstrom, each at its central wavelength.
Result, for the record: 0.19 mag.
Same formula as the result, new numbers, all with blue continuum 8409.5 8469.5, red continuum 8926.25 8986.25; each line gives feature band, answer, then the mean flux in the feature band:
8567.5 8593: 0.125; 2.44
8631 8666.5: 0.089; 2.45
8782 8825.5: 0.031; 2.44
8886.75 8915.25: 0.070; 2.26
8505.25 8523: 0.171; 2.4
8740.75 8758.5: 0.048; 2.45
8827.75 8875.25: 0.079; 2.28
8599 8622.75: 0.143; 2.37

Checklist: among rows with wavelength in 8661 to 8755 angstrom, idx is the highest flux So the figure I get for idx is 3.09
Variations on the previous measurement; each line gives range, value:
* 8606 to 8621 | 2.5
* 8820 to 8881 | 2.63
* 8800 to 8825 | 2.68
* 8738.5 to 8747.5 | 2.55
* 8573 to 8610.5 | 2.64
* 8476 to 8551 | 4.72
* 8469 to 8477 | 7.69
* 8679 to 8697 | 3.07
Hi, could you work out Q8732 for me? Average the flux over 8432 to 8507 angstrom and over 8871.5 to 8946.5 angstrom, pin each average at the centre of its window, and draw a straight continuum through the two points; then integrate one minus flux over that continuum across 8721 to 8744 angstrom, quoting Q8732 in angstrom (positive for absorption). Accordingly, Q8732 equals 3.1 angstrom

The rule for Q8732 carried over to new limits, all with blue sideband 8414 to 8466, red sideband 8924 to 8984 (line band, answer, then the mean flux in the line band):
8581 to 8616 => 2.3 angstrom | 2.37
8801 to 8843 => 0.5 angstrom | 2.39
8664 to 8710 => -2.5 angstrom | 2.63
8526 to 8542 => 0.6 angstrom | 2.48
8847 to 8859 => 1.1 angstrom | 2.18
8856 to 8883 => 1.0 angstrom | 2.3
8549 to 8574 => 1.6 angstrom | 2.39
